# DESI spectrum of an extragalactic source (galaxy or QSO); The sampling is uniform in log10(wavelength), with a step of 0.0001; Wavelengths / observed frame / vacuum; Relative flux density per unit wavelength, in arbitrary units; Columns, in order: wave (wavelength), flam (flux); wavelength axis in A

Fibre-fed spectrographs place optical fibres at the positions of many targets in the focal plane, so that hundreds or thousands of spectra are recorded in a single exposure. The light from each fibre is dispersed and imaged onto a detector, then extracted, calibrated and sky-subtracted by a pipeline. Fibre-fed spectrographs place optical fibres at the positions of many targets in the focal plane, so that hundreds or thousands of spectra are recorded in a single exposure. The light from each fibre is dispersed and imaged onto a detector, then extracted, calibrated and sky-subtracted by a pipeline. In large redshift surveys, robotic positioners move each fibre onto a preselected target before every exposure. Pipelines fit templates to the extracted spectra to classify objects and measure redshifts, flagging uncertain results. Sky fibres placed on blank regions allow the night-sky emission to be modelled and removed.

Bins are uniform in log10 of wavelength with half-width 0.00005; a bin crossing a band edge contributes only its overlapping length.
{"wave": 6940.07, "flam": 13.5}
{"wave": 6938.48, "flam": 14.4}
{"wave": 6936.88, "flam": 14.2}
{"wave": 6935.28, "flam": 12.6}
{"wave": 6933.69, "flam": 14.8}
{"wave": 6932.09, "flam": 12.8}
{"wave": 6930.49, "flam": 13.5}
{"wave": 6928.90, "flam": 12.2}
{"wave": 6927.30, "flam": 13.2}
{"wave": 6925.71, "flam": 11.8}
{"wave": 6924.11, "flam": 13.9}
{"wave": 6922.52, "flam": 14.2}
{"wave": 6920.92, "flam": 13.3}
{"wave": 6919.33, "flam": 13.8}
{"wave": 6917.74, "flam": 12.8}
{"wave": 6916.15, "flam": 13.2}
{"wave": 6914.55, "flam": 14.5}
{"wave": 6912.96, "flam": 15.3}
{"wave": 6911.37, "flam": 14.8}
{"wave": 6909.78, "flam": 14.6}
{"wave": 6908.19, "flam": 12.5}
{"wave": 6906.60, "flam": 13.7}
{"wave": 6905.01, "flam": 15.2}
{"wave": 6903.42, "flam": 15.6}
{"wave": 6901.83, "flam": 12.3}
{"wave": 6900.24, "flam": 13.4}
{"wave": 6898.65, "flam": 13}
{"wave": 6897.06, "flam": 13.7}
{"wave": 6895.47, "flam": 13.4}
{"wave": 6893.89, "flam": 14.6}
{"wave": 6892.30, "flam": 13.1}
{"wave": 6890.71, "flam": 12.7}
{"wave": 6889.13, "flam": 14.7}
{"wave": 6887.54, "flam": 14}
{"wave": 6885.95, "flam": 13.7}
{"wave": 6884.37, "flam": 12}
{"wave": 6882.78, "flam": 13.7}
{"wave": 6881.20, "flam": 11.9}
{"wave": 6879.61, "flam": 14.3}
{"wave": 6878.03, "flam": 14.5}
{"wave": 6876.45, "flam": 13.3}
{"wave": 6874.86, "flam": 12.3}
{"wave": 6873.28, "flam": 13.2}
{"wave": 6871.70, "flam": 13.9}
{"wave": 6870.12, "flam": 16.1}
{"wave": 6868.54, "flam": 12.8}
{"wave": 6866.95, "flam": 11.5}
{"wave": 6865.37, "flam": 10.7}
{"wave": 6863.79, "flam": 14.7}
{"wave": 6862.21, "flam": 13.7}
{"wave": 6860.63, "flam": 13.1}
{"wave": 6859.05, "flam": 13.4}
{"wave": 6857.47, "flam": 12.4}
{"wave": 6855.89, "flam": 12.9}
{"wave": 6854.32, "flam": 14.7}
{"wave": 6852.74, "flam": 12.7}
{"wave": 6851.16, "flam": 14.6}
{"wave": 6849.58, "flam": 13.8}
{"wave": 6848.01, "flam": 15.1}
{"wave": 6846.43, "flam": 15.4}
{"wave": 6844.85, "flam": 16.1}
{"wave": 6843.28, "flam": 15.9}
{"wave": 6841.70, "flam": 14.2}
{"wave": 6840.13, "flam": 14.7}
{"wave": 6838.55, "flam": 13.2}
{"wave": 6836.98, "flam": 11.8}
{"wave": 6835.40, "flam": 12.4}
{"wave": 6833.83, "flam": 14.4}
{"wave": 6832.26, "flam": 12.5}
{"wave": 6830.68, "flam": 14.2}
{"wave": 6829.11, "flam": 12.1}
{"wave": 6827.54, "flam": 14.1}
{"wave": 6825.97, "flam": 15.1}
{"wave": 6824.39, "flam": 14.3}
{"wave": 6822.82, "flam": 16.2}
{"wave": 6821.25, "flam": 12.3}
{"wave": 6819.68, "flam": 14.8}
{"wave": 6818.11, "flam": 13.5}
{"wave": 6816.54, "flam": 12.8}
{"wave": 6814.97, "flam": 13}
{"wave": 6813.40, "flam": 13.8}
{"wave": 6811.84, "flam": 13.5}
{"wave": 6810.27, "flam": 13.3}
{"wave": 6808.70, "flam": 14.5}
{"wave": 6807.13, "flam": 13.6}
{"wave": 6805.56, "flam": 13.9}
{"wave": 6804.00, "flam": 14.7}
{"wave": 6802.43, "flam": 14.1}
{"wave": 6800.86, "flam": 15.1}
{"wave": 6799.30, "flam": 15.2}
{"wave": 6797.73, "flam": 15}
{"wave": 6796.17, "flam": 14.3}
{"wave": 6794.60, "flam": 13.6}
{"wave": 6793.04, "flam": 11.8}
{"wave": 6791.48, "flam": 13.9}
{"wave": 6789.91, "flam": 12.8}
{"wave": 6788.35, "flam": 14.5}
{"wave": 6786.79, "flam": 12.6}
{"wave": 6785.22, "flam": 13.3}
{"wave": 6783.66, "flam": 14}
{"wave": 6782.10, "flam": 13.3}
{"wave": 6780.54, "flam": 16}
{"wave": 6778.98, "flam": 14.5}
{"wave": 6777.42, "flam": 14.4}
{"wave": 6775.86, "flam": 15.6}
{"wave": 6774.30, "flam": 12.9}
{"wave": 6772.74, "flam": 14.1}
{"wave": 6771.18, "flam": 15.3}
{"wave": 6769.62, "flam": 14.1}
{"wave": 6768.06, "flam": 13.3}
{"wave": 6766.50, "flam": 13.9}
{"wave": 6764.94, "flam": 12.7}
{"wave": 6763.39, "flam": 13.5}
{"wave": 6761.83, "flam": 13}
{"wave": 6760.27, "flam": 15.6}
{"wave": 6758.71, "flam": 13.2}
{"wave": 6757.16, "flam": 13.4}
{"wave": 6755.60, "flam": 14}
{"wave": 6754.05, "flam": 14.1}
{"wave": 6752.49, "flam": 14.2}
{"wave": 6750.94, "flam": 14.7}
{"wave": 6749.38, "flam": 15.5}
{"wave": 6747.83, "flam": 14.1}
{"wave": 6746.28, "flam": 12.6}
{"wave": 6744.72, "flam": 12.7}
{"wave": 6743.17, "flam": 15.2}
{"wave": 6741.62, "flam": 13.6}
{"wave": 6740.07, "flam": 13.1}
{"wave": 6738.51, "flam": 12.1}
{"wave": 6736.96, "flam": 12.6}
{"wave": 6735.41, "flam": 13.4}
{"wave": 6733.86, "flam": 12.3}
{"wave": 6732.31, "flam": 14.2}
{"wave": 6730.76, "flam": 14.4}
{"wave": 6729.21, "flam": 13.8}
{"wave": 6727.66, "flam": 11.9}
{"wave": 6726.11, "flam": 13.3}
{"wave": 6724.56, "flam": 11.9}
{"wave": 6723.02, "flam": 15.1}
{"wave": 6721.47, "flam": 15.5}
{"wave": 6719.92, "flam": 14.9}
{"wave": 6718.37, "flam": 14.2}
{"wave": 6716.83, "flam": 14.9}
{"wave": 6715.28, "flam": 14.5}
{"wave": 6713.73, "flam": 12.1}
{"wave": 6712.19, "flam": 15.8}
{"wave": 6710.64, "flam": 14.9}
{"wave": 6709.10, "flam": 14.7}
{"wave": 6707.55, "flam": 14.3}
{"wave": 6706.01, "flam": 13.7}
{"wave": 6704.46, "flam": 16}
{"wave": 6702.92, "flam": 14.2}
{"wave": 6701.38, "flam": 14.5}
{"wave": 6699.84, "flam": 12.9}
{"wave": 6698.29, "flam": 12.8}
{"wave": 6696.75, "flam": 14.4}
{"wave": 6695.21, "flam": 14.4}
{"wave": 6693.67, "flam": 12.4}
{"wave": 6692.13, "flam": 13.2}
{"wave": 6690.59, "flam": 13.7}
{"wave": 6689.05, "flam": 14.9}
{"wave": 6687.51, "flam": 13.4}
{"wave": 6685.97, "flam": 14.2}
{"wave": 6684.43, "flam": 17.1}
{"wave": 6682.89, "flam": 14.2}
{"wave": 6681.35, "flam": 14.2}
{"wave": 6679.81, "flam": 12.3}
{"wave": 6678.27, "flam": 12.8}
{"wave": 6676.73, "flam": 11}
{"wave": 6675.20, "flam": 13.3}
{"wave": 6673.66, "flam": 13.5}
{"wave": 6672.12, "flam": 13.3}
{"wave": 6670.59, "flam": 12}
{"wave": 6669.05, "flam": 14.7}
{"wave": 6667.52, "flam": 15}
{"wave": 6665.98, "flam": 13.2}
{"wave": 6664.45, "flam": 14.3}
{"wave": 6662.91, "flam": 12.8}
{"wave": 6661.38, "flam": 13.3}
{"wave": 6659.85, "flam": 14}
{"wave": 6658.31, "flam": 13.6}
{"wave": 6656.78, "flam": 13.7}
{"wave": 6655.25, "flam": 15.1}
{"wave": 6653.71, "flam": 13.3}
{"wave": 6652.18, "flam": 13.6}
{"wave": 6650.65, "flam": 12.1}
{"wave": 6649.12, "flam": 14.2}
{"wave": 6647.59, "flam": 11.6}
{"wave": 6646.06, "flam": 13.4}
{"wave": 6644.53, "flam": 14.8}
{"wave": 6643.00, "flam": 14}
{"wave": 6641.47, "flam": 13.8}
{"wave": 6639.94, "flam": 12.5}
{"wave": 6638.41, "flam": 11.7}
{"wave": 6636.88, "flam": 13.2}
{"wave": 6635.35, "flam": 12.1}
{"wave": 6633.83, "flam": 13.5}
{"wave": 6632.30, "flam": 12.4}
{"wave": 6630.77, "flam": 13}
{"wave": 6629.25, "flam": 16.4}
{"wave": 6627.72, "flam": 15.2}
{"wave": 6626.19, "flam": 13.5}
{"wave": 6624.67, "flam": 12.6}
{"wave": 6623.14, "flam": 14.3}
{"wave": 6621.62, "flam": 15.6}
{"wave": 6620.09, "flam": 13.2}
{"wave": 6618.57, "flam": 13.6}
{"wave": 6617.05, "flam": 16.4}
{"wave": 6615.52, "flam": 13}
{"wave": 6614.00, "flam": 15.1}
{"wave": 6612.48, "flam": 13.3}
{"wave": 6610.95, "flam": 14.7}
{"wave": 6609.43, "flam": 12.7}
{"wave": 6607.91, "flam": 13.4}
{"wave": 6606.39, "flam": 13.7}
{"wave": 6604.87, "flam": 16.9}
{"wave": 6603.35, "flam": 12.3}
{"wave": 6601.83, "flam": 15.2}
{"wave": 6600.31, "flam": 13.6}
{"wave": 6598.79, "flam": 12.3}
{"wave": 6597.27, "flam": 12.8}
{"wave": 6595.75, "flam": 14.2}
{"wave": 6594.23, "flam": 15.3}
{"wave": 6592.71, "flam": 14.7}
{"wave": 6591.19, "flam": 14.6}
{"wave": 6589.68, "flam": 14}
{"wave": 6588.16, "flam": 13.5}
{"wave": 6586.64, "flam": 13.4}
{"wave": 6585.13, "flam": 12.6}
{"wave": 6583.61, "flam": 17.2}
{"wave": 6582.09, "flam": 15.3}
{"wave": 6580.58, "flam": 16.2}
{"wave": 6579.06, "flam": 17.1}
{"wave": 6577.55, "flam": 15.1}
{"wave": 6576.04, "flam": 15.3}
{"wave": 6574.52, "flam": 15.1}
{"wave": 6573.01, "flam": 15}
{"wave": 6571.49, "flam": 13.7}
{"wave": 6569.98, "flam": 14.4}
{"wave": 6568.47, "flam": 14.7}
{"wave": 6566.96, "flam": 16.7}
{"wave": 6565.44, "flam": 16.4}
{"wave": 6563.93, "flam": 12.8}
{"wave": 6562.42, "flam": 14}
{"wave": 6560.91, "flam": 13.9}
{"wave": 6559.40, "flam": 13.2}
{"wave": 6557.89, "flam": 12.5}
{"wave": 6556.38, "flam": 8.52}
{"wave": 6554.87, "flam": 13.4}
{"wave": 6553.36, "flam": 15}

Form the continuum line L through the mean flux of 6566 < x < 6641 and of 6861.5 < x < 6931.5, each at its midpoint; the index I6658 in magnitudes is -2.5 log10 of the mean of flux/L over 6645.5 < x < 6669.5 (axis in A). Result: 0.037 mag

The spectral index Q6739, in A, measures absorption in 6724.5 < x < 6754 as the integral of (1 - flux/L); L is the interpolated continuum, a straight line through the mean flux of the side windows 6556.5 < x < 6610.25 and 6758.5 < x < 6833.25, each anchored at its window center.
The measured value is 1.1 A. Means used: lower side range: 14.3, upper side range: 13.9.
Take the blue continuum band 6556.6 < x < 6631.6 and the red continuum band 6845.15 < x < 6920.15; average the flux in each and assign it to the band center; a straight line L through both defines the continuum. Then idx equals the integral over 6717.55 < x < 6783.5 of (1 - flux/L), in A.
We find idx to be 0.45 A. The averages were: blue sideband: 14.3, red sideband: 13.7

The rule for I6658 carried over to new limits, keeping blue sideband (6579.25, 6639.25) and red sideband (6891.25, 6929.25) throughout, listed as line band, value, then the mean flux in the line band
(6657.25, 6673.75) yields 0.03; 13.6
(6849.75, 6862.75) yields 0.02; 13.4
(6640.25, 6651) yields 0.05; 13.4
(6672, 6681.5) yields 0.09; 12.8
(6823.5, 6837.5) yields 0.02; 13.5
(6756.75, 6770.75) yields 0.01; 13.7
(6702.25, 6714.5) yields -0.04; 14.5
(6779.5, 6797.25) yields 0.01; 13.7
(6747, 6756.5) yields -0.04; 14.4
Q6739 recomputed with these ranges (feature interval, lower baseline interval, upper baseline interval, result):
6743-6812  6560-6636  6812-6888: -0.7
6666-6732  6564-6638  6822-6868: 0.9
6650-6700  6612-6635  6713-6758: 1.1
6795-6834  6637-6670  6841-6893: -1.0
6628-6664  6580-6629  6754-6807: 1.9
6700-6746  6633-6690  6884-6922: -1.1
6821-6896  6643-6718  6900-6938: 0.2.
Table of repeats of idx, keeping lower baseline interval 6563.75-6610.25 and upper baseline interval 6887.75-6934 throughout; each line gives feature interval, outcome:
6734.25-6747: 0.9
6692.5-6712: 0.1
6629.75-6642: 1.3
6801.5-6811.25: -0.1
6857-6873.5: 0.7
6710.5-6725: -0.2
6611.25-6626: 0.3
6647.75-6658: 0.6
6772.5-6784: -0.3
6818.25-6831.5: -0.2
